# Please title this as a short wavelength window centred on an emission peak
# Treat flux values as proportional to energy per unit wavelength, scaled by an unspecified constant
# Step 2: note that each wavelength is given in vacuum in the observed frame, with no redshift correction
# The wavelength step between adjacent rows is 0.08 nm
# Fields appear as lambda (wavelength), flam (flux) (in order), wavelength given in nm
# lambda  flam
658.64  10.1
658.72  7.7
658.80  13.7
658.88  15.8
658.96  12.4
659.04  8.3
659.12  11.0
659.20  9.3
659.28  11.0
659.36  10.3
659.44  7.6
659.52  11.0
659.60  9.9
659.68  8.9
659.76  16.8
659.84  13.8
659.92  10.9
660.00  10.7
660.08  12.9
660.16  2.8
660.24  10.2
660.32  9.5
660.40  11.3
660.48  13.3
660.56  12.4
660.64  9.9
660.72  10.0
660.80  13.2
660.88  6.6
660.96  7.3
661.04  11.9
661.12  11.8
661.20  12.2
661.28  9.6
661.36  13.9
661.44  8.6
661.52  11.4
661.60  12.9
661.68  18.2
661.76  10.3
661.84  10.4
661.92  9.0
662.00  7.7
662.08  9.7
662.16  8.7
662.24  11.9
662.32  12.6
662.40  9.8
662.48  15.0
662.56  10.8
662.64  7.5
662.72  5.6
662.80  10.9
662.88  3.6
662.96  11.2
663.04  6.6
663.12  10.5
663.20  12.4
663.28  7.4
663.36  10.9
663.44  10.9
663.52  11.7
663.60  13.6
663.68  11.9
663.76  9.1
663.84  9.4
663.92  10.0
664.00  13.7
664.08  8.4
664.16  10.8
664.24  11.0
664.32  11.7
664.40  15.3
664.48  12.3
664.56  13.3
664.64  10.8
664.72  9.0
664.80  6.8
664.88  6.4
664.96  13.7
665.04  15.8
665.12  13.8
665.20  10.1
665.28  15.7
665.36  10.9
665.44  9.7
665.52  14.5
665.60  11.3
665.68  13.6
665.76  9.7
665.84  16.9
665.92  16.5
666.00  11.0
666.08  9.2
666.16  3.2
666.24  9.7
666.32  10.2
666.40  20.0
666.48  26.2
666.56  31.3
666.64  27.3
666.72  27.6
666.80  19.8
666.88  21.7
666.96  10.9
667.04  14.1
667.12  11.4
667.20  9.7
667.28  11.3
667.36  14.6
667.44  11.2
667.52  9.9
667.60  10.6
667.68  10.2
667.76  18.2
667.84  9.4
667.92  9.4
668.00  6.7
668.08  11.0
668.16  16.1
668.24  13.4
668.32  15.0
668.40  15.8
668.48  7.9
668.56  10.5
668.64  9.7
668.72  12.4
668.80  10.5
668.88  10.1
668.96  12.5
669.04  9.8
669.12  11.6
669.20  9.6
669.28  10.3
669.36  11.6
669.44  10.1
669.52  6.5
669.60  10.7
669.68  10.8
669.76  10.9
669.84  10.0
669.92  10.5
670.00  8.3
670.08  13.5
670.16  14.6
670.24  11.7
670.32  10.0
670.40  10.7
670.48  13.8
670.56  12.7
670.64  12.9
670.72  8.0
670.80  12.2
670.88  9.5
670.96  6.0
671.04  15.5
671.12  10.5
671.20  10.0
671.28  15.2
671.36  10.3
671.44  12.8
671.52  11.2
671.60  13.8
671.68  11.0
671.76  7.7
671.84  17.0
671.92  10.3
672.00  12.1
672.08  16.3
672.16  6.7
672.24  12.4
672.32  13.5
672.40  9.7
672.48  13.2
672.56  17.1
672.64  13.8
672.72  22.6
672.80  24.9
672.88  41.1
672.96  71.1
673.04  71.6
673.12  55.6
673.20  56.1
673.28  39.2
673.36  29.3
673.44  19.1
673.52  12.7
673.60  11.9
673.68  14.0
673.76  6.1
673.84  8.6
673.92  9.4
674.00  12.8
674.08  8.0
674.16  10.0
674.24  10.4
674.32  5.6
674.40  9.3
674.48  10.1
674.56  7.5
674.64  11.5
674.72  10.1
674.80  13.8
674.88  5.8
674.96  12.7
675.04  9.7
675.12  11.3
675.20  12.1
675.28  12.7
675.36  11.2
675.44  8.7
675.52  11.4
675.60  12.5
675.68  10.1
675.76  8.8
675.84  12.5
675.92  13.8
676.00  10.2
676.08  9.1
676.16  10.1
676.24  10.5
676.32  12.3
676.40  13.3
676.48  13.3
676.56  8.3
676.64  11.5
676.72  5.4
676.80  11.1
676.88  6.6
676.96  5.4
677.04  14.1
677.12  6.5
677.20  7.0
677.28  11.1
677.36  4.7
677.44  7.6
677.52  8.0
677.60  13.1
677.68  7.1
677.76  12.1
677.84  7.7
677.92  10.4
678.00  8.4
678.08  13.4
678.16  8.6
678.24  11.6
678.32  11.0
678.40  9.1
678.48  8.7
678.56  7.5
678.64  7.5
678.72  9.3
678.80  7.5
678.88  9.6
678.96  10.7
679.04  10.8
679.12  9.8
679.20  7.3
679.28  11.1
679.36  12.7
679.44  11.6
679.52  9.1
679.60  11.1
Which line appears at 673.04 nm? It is [O III]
